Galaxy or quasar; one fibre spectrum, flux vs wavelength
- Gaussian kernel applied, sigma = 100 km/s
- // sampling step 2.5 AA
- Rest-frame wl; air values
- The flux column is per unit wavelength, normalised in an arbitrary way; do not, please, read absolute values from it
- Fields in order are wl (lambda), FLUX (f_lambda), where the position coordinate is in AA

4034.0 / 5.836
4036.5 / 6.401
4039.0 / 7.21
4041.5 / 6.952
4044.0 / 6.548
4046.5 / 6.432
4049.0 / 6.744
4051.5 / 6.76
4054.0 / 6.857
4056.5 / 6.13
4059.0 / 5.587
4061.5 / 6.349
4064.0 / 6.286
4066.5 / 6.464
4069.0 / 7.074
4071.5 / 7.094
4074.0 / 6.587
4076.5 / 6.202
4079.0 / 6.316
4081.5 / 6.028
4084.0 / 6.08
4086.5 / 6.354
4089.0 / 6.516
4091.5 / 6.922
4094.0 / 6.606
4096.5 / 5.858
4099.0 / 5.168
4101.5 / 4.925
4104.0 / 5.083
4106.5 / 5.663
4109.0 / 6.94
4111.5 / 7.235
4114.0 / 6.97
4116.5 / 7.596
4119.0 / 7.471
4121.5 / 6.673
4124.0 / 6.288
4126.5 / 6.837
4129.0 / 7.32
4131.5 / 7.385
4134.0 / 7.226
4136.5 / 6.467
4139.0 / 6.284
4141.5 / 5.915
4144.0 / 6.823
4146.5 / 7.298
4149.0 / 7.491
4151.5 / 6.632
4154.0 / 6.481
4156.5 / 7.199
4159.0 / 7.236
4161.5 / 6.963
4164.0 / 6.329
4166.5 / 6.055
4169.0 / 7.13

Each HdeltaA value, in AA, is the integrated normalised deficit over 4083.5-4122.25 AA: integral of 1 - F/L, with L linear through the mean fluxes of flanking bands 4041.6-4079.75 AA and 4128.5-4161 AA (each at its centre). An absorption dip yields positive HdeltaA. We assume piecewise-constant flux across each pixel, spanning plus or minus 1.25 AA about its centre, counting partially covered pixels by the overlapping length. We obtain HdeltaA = 1.88 AA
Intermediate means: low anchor 6.51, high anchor 6.9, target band 6.38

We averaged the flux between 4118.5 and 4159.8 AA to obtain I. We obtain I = 6.87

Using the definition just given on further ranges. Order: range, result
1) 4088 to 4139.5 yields 6.55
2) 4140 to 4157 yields 6.81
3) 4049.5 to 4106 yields 6.24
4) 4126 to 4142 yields 6.81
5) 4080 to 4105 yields 5.97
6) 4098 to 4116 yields 6.08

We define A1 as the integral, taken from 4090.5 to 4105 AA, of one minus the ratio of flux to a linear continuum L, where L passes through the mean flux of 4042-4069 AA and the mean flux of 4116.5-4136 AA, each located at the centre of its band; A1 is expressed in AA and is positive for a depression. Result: 2.24 AA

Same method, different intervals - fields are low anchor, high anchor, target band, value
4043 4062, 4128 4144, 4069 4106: 2.4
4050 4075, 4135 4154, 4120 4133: -0.5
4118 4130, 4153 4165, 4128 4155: 0.1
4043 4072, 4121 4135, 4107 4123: -0.4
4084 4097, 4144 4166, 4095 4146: 1.2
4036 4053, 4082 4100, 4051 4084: 0.3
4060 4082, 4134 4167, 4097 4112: 1.9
